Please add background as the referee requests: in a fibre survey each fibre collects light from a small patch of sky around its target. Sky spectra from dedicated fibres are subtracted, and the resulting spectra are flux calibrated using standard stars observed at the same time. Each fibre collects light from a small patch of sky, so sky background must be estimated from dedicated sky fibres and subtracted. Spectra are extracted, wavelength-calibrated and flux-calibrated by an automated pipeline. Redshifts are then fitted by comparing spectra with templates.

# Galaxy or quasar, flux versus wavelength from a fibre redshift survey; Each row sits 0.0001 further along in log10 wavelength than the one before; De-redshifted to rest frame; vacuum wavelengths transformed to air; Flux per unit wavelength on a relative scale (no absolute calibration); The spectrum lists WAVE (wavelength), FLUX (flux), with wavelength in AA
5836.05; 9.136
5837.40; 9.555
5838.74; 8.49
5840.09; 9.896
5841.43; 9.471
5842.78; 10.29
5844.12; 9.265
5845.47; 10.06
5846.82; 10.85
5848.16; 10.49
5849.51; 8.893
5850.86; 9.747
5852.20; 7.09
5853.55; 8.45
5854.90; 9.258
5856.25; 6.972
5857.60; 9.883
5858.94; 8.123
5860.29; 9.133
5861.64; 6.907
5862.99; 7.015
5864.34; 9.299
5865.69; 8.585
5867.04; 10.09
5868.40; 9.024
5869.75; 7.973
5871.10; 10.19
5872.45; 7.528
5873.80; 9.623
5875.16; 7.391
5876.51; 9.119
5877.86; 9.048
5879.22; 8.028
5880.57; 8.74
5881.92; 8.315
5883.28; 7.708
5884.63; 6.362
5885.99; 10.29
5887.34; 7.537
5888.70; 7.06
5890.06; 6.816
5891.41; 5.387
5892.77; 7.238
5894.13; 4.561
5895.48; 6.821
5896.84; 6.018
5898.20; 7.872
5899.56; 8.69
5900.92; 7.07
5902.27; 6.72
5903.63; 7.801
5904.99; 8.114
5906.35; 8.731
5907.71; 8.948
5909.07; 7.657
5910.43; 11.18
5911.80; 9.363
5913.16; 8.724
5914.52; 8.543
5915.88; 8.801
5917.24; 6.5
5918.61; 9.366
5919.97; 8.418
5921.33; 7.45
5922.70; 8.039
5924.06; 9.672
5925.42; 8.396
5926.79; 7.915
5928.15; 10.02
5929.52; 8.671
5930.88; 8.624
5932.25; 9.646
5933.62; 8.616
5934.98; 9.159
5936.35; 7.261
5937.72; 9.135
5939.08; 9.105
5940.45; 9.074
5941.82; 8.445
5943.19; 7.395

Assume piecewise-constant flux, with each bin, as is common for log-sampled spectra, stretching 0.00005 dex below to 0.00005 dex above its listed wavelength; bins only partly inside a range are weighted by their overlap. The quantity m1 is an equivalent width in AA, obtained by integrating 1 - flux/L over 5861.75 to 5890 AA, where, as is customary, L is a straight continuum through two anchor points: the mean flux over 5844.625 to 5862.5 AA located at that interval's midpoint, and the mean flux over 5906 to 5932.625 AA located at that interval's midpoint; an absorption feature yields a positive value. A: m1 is 1.46 AA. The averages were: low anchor 8.89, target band 8.38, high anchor 8.72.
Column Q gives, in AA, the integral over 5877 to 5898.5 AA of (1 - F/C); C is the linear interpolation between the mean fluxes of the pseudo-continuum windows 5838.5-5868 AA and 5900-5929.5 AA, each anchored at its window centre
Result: 3.31 AA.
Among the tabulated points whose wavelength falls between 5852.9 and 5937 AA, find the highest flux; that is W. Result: 11.18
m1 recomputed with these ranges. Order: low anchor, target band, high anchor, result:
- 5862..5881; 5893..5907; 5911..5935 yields 2.30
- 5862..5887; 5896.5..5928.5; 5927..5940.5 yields 1.55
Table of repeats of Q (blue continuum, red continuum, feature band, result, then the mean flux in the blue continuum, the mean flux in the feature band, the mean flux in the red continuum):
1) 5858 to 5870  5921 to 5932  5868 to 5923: 3.7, 8.51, 8.01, 8.67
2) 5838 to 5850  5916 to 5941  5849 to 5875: 2.5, 9.76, 8.59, 8.62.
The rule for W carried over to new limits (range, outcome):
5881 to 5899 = 10.29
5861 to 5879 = 10.19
